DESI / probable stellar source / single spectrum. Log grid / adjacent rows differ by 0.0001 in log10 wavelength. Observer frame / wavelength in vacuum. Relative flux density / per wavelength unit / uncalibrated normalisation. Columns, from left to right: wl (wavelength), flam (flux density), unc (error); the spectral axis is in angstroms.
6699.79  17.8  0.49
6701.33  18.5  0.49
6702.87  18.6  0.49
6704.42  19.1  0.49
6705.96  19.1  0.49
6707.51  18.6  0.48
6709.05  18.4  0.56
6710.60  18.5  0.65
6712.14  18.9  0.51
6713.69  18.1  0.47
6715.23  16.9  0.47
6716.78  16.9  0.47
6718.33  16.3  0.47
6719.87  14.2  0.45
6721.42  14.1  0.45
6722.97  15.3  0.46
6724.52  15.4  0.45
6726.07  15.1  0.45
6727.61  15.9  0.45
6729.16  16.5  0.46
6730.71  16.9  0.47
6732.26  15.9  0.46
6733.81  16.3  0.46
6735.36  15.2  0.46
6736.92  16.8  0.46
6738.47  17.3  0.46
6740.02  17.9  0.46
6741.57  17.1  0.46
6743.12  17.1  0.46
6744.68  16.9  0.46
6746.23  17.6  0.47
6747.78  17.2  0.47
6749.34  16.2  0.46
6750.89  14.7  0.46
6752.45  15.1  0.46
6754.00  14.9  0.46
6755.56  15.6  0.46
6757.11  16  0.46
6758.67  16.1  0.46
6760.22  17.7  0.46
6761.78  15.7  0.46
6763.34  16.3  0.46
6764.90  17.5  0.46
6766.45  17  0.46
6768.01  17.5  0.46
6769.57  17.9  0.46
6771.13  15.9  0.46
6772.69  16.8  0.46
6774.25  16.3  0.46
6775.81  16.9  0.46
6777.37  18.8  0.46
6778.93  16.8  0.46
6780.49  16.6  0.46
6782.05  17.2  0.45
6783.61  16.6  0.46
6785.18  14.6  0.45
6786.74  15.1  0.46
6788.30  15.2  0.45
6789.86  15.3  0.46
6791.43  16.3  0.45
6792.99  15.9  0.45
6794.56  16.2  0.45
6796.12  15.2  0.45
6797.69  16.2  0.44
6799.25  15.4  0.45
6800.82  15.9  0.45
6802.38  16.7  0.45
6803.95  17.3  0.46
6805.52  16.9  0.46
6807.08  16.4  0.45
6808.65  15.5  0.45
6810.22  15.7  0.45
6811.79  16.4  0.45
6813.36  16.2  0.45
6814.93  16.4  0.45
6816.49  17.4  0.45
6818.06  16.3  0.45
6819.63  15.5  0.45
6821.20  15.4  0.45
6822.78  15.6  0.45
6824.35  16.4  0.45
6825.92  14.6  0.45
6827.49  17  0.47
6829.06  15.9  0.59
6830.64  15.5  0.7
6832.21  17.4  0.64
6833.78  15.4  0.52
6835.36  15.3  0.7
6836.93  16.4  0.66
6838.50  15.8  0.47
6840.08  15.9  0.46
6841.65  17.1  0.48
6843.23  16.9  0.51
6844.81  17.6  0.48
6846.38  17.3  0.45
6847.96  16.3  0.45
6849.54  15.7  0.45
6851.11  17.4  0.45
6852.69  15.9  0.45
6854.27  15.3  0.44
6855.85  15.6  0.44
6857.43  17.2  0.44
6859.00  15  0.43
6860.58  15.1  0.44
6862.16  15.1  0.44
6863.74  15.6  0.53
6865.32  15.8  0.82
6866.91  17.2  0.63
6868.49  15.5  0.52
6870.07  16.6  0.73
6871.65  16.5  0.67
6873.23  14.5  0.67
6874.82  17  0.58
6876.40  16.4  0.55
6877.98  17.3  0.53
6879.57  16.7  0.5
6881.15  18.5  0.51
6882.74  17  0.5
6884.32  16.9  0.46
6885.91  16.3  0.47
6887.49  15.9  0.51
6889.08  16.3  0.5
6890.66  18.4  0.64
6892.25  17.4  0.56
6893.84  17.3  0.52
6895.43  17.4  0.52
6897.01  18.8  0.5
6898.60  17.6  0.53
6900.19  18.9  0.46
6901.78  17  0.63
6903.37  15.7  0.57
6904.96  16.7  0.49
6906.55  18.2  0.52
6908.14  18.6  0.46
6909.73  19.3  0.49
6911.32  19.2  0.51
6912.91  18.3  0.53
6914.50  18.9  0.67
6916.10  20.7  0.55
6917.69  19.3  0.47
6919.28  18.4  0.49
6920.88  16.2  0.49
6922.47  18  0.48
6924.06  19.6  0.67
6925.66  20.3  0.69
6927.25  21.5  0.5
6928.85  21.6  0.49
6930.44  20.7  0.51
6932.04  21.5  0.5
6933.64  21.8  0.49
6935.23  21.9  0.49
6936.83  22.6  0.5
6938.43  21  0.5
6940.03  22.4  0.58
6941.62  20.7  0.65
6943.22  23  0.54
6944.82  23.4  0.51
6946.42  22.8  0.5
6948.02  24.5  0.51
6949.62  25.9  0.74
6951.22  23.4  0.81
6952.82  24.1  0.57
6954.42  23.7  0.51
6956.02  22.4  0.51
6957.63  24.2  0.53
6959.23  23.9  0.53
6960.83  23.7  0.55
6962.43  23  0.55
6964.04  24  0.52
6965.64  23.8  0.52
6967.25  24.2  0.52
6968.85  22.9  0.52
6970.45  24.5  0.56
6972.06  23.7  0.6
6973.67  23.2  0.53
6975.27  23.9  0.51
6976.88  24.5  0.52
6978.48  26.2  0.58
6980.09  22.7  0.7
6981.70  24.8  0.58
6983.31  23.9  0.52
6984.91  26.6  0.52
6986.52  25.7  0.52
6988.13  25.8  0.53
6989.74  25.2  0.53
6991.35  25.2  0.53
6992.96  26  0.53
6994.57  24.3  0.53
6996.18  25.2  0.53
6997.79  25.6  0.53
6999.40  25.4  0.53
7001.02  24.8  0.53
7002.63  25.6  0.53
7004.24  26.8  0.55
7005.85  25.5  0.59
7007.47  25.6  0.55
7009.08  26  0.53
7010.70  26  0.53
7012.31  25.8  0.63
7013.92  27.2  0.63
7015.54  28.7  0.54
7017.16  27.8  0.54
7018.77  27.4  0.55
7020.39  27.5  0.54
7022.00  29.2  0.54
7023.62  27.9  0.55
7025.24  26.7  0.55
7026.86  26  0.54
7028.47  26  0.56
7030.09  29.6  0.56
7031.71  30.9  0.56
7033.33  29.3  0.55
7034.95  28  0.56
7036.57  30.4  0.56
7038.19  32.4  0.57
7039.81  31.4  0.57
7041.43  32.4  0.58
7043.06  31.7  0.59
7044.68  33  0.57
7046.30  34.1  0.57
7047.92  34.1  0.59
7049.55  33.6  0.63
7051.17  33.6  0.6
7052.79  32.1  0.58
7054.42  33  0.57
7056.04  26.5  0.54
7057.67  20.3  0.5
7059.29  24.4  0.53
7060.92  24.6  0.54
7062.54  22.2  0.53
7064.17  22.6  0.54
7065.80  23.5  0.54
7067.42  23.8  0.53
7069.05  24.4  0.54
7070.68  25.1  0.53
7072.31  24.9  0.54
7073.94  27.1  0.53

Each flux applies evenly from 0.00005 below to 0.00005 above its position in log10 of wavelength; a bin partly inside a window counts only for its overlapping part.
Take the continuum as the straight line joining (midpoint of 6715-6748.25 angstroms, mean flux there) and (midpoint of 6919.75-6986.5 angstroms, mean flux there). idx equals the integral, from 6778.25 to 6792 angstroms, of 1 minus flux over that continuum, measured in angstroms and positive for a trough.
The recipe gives 1.48 angstroms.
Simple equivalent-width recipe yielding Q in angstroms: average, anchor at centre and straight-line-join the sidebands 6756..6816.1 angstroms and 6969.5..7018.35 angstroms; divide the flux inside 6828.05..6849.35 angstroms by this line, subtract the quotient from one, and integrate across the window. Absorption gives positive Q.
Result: 2.6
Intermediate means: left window 16.4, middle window 16.4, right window 25.4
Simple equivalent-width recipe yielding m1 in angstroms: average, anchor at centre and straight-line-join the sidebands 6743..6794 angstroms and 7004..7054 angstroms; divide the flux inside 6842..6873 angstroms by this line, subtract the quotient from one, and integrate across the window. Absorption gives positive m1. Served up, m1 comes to 6.9 angstroms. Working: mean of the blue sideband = 16.4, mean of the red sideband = 29.3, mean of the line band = 16.2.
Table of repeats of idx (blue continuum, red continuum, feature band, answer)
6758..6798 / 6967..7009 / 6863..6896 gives 6.2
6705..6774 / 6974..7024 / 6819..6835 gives 3.1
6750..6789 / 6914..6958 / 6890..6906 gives 2.2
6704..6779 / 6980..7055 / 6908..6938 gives 5.2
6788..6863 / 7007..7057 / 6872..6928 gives 8.3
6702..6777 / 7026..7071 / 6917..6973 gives 5.4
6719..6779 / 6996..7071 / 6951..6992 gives 1.8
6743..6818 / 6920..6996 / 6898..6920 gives 3.1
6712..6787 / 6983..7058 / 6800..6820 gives 2.8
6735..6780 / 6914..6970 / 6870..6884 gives 2.4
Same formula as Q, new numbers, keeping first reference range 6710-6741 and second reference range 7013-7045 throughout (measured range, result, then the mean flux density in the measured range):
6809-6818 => 1.7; 16.4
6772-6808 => 5.3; 16.3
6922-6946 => 3.6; 21.4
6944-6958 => 1.1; 23.8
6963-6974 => 1.2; 23.7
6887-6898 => 2.8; 17.4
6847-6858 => 2.8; 16.2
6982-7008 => 2.1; 25.4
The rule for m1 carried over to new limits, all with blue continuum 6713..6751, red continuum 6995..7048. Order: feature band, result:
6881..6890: 2.35 angstroms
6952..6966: 1.09 angstroms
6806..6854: 9.74 angstroms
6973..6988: 1.05 angstroms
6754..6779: 1.43 angstroms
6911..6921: 2.10 angstroms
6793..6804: 1.75 angstroms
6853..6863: 2.76 angstroms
